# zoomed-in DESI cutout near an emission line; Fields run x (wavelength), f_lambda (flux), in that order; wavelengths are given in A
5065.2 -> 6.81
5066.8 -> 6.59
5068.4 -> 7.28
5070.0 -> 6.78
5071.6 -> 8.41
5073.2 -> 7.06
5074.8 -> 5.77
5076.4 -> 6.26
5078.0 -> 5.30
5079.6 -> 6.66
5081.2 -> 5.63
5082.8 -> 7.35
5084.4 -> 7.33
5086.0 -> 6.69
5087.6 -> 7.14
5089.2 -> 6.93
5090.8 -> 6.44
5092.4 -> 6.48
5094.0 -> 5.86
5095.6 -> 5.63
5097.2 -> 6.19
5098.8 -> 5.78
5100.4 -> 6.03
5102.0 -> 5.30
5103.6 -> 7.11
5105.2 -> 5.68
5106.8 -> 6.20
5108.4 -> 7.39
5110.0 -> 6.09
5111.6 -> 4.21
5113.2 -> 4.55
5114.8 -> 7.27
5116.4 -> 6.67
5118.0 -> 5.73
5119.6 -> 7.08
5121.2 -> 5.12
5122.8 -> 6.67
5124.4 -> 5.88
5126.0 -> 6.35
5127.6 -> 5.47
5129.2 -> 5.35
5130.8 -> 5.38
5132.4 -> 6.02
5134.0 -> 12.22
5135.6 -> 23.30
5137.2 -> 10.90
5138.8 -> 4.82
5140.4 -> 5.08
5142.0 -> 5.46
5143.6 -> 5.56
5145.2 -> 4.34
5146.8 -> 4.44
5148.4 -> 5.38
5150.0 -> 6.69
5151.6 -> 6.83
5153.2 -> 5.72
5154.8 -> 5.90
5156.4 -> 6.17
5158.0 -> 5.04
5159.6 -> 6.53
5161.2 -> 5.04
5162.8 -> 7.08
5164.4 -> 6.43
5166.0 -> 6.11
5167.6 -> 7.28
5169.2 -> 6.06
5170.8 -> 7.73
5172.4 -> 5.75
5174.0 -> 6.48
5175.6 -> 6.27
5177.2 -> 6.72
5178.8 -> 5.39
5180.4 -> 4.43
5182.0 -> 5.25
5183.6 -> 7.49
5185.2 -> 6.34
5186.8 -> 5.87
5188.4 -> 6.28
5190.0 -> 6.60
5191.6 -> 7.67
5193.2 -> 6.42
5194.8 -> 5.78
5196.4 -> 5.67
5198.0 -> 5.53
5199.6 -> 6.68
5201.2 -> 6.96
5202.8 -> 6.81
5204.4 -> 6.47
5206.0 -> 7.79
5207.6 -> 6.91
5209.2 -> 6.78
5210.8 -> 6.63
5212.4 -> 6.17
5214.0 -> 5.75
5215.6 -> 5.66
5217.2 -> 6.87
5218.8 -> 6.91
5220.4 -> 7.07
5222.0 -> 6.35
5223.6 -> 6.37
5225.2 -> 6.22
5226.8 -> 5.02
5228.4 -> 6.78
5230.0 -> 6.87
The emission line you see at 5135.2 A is H-beta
